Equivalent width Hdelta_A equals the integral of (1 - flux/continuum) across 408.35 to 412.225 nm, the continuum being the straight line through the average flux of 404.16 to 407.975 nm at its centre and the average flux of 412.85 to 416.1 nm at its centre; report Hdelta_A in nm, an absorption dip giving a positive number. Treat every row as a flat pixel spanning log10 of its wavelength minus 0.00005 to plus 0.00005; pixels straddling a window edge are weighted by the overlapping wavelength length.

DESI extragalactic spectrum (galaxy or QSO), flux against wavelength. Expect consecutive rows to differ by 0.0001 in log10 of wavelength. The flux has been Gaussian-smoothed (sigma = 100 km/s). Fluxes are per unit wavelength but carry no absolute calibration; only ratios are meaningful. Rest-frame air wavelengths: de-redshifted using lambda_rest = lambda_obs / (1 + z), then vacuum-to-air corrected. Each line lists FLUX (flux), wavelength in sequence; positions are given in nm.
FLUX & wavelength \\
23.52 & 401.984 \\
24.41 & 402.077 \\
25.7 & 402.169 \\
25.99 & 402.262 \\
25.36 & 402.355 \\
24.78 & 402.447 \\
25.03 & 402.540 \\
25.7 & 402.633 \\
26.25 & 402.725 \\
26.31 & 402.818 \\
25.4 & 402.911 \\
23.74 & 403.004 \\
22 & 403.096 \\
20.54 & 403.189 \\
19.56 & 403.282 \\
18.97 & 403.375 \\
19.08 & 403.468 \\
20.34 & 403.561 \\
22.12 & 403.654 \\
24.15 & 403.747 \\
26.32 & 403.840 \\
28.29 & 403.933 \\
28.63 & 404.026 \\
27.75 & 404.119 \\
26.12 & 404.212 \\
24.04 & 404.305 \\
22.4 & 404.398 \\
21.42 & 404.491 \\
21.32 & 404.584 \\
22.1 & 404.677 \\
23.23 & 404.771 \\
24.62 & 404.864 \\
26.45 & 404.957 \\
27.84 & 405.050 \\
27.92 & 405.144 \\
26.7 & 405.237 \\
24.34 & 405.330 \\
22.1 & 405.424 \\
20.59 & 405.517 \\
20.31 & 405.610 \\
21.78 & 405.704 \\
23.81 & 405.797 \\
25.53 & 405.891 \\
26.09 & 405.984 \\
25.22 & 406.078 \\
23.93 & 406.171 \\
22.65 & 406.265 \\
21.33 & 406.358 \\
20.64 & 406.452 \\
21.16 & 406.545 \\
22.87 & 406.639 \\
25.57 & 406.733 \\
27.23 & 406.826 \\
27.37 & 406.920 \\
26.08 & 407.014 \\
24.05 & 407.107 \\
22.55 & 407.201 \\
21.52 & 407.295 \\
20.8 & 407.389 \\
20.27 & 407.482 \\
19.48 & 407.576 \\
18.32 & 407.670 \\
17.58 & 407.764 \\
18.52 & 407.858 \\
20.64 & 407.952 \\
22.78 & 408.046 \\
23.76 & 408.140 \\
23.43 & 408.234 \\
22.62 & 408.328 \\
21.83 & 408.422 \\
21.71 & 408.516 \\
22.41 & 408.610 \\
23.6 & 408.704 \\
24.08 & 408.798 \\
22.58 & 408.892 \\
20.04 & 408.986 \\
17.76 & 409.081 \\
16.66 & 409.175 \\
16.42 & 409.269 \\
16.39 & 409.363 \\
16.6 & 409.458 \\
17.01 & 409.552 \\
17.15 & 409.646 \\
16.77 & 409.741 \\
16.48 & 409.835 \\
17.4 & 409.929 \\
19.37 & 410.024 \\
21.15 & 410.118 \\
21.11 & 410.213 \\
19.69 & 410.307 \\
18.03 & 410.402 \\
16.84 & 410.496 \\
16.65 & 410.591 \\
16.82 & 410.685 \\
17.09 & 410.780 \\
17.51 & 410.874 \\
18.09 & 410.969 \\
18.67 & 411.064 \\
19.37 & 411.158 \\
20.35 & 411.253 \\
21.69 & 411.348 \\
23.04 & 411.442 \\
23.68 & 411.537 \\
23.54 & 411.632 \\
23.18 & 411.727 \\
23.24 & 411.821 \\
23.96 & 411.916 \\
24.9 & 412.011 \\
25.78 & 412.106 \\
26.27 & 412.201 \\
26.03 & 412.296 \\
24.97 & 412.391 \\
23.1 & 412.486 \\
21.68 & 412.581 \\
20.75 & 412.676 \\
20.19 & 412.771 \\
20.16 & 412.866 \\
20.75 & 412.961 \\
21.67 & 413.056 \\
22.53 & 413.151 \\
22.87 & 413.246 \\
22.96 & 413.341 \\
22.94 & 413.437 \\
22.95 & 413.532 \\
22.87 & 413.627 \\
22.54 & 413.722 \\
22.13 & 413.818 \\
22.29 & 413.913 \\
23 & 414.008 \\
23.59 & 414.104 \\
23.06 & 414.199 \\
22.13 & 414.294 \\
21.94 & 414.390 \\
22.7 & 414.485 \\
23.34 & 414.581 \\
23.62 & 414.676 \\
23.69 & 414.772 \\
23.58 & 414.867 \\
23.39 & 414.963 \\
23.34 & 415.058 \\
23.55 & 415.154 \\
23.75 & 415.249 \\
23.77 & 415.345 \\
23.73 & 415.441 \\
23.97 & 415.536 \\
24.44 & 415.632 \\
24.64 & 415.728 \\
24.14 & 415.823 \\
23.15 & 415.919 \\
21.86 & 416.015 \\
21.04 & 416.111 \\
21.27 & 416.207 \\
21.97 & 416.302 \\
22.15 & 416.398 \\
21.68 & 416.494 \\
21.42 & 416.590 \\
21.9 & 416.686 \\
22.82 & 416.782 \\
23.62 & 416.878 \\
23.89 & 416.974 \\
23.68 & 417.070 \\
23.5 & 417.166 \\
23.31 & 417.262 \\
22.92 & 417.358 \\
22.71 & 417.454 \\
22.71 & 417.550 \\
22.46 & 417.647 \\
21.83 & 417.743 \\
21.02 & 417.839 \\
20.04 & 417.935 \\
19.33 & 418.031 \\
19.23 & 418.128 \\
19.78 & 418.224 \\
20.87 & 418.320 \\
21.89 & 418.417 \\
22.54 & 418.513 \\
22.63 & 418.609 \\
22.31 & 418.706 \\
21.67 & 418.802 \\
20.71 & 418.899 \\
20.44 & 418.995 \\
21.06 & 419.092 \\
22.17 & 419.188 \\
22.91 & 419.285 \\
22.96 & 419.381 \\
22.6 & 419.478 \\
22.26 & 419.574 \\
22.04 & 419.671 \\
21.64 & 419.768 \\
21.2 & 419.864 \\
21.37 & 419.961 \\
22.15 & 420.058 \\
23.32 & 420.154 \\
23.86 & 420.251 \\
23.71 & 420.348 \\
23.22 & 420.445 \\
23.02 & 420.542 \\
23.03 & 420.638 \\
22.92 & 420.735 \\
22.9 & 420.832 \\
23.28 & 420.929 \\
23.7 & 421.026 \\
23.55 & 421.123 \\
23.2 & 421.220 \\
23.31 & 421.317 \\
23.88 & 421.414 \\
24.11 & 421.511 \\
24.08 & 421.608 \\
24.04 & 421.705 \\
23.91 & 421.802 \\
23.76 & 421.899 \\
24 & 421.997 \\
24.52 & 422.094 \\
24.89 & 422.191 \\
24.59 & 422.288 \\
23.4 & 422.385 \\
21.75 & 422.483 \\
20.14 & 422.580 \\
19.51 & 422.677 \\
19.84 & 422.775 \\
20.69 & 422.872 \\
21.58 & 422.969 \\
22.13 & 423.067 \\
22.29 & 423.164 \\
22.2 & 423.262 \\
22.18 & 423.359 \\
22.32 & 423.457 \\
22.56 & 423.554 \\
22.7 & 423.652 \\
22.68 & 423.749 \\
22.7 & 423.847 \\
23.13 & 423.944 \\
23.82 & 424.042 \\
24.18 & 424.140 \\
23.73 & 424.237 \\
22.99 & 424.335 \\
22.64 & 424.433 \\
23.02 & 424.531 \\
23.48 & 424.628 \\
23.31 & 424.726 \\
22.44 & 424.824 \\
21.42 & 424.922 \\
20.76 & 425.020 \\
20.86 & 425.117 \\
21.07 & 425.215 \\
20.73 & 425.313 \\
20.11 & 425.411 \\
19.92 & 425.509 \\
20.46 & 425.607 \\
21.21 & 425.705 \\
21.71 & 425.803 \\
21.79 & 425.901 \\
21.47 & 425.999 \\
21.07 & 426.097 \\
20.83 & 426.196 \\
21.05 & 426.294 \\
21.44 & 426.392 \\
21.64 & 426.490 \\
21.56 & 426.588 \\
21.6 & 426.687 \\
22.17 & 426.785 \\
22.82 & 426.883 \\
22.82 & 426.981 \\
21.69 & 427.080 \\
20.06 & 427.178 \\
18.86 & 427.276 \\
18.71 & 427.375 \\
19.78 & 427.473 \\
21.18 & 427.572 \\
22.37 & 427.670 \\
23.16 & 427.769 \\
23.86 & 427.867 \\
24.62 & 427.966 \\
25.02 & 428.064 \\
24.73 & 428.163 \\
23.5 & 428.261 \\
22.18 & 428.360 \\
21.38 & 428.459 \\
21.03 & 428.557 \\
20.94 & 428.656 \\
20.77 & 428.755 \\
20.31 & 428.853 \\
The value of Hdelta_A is 0.494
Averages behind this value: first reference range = 23.1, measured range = 20.1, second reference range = 23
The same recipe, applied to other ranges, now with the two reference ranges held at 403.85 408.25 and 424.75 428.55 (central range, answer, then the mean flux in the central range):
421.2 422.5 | -0.107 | 23.9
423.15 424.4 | -0.057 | 22.9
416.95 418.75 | 0.041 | 21.9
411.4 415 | -0.032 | 23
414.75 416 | -0.061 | 23.7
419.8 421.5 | -0.068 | 23.1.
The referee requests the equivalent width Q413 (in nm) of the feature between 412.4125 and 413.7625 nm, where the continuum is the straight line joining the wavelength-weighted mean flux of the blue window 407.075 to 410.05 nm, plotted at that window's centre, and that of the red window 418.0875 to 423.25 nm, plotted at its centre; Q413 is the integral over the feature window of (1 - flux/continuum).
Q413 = -0.07 nm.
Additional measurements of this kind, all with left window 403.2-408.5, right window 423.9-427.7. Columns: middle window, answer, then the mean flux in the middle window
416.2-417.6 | -0.02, 22.7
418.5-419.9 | 0.01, 21.9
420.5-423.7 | -0.14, 22.8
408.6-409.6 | 0.16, 19.3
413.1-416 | -0.10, 23.2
